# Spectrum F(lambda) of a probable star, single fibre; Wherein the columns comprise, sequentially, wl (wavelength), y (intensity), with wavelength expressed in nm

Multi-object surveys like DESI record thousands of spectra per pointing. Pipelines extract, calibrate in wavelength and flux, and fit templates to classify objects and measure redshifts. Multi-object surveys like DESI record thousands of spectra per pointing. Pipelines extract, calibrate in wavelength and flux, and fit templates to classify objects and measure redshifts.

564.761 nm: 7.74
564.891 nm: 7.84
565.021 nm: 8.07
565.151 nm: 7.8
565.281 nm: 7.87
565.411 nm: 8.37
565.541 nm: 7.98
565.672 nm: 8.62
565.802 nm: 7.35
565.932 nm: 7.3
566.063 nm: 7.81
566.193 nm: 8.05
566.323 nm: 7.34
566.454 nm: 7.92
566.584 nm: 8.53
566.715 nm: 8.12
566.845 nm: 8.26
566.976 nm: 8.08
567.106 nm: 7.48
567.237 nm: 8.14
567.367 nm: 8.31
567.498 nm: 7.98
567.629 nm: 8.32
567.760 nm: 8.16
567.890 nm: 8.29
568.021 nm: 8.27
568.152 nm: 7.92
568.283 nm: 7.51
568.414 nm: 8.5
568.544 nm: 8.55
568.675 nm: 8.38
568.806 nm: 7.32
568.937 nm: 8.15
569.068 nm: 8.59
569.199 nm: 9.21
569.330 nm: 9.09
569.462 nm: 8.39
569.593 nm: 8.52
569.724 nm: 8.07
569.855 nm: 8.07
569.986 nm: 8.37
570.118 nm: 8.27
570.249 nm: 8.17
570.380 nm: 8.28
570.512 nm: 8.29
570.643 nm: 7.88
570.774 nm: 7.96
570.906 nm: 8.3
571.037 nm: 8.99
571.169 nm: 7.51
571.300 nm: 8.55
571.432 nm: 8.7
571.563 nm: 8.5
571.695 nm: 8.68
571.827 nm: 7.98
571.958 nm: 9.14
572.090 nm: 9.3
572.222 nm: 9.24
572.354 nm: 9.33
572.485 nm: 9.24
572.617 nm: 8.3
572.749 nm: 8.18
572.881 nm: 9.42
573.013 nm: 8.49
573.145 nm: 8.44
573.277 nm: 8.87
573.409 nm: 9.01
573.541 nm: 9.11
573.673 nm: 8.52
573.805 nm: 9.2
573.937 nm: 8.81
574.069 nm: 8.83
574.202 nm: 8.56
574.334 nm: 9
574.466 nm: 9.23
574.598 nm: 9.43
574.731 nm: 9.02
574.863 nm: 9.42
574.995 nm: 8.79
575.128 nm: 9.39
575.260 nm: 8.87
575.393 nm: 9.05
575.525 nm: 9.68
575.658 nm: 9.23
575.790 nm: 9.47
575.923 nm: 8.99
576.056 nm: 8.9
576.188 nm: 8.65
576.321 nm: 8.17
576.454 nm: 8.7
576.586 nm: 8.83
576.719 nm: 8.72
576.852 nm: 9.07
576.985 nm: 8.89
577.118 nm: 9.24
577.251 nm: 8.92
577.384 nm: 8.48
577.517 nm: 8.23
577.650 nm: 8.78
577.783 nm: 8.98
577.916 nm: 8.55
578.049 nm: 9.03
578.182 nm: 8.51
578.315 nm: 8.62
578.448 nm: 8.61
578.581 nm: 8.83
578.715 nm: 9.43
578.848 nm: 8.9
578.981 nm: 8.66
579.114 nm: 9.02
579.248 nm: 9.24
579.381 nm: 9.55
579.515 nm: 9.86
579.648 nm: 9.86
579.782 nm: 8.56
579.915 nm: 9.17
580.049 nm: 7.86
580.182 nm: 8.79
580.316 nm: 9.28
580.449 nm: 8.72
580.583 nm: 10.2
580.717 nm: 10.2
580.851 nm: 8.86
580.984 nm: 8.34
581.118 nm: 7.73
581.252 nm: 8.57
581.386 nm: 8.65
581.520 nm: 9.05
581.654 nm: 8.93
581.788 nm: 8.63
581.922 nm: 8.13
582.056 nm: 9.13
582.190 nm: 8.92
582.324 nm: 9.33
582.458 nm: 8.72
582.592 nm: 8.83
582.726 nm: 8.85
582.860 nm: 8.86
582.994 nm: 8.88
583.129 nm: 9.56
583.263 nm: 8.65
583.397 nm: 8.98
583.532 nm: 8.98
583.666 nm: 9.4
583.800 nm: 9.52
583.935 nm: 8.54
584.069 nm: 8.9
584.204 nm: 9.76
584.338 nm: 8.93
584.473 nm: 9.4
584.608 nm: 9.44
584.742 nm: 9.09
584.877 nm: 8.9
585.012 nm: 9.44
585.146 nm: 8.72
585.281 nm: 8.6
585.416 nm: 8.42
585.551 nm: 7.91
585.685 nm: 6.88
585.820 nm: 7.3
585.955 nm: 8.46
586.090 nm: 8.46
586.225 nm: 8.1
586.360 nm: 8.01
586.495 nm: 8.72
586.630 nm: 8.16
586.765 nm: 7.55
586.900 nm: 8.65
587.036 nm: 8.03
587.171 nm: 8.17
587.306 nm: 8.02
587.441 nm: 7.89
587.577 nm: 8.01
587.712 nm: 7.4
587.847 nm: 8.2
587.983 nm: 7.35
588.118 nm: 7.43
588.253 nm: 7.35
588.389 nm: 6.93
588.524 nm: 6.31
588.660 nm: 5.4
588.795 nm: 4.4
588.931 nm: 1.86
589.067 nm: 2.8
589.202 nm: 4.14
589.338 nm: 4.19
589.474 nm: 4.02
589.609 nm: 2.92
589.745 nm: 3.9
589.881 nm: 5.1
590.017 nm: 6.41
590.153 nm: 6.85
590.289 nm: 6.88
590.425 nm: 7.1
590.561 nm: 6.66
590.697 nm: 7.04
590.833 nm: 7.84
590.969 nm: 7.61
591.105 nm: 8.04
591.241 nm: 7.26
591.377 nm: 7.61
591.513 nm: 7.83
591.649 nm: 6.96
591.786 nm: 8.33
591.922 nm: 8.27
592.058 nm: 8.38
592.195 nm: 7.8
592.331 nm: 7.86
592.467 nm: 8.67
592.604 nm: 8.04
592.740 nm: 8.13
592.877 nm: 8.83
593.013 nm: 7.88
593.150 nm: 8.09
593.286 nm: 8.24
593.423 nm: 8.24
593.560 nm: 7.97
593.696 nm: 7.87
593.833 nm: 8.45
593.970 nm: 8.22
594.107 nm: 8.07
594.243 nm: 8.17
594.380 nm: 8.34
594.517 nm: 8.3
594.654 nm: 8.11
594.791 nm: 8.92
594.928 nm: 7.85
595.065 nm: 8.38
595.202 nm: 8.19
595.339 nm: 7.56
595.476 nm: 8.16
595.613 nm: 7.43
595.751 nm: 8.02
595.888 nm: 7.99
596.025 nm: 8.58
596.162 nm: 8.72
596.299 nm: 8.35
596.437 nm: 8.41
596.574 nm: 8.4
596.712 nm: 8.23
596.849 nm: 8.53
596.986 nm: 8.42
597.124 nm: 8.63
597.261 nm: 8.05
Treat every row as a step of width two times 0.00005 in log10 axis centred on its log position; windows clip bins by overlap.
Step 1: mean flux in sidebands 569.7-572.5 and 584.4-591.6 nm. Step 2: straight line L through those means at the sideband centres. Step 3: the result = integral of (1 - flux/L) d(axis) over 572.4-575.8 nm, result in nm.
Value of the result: -0.30 nm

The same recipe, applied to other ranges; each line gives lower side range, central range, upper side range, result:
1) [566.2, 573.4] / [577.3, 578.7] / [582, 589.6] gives -0.10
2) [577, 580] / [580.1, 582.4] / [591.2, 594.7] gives -0.03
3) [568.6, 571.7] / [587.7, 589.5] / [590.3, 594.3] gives 0.55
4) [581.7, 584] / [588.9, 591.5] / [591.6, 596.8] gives 0.81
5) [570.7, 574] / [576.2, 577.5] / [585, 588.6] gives -0.04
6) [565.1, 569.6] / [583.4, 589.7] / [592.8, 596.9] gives 0.53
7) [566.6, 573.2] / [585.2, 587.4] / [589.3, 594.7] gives -0.13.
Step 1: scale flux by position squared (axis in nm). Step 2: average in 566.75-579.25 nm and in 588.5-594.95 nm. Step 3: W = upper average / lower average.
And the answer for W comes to 0.86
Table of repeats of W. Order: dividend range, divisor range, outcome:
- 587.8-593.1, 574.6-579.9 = 0.77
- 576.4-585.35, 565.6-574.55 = 1.11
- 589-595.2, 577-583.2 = 0.85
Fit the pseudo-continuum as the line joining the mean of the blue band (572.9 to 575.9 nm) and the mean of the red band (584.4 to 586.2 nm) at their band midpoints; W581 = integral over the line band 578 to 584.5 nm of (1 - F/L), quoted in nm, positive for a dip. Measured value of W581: -0.20 nm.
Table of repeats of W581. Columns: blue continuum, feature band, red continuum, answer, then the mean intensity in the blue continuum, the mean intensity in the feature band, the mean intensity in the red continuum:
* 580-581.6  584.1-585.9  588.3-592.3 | -0.231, 8.87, 8.68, 6.19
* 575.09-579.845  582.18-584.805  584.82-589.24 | -0.378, 8.95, 9.08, 7.35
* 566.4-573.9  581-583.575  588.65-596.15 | -0.346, 8.43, 8.8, 7.2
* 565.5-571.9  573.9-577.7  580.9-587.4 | -0.247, 8.19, 8.94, 8.65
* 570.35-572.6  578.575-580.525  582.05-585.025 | -0.032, 8.58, 9.06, 9.08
